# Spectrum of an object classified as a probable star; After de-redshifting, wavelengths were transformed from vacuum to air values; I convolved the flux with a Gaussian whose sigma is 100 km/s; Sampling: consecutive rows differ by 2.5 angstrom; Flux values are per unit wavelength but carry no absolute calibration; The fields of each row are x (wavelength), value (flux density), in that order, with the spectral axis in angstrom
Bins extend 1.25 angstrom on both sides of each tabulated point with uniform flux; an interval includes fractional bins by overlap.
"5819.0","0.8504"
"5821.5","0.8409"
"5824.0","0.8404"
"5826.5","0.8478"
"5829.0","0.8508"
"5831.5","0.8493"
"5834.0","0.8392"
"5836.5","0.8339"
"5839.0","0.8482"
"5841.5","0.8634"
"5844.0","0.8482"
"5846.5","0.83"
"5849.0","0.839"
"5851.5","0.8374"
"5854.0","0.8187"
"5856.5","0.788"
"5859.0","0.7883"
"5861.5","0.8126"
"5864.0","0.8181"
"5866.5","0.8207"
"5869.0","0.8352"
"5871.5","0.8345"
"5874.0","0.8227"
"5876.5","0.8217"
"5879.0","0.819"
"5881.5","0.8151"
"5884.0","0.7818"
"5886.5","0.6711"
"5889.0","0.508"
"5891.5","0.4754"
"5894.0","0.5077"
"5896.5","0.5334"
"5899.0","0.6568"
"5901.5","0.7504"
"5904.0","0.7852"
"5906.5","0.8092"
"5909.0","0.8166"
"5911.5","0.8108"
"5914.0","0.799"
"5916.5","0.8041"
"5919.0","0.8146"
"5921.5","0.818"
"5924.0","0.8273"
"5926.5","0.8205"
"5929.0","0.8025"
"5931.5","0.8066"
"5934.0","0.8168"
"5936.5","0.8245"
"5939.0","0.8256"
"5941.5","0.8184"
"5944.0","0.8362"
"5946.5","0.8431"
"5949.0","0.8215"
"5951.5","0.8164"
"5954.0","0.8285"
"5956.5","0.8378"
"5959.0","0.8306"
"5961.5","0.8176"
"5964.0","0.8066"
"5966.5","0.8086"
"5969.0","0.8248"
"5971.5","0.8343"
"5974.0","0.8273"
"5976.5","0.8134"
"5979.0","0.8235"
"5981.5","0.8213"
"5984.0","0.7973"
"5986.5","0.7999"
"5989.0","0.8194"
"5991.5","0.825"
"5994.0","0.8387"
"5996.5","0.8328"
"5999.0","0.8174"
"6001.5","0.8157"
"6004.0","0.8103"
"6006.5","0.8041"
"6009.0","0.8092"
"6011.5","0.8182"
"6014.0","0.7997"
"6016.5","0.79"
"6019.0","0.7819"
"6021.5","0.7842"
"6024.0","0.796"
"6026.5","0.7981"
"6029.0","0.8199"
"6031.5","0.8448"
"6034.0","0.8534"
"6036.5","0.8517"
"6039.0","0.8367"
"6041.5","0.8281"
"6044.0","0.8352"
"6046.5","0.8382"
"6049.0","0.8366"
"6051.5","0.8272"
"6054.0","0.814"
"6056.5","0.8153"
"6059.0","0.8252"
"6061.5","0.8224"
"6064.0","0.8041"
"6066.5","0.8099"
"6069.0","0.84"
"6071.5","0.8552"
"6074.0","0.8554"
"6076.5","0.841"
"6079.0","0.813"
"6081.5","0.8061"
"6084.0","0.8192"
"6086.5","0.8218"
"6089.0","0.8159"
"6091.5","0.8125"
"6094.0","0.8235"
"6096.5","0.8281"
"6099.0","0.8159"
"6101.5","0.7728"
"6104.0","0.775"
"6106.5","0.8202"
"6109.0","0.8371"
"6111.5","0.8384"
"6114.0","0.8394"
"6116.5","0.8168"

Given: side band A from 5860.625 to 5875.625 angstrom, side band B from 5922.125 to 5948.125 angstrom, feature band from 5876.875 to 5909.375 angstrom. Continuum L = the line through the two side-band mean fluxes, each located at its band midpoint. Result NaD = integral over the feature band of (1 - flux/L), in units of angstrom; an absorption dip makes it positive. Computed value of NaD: 5.4 angstrom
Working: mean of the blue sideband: 0.824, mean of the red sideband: 0.822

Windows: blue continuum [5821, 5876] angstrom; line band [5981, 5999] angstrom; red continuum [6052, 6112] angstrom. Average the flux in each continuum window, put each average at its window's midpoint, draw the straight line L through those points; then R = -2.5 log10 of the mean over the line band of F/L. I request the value 0.01 mag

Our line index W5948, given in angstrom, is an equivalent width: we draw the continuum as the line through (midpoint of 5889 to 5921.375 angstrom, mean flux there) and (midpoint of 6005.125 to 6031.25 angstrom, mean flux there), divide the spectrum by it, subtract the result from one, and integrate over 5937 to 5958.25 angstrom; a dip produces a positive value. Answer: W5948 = -2.41 angstrom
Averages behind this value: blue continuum 0.709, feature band 0.828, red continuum 0.802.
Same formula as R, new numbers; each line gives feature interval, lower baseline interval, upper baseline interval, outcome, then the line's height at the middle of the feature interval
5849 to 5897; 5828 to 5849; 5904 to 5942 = 0.12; 0.832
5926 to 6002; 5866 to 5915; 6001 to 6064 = -0.06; 0.777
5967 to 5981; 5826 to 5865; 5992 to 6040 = 0.00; 0.82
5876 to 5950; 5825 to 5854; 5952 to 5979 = 0.10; 0.831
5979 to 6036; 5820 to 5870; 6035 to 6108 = 0.02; 0.826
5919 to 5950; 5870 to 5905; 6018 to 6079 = -0.12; 0.736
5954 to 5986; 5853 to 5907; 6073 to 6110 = -0.07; 0.772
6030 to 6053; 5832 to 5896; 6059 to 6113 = -0.04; 0.812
